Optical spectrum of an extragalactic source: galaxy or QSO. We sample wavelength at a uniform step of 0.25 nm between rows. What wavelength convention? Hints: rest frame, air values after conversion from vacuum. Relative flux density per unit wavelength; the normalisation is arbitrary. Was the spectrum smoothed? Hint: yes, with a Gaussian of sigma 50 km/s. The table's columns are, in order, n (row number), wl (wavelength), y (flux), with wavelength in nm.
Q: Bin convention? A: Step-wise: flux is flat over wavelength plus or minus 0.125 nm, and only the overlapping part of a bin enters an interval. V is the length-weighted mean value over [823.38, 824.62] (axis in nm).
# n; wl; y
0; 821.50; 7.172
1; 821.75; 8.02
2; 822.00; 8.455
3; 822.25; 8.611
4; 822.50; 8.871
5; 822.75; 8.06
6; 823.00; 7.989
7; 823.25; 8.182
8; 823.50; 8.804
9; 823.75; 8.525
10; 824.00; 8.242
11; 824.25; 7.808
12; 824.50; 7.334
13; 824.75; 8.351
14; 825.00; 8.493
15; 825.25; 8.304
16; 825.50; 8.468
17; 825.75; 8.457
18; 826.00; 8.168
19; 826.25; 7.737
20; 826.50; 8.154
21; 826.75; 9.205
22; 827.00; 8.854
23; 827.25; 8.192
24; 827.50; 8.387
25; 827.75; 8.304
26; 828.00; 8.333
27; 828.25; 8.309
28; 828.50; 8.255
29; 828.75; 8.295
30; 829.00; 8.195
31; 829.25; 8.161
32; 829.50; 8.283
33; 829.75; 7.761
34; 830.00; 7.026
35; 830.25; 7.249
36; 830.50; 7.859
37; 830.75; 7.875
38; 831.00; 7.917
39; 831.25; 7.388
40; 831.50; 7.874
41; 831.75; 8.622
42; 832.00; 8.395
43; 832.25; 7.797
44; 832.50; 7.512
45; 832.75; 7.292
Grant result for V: 8.14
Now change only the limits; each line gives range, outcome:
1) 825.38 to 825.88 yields 8.46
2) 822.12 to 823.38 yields 8.34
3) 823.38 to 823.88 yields 8.66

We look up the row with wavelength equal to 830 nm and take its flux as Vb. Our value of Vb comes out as 7.026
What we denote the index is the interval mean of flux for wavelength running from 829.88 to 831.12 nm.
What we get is 7.59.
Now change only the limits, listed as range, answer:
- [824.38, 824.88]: 7.85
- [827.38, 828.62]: 8.32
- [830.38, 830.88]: 7.87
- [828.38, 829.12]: 8.25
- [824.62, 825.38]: 8.38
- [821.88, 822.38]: 8.54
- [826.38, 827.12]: 8.74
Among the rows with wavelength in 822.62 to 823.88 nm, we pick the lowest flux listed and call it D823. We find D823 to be 7.989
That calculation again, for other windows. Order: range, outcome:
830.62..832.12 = 7.388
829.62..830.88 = 7.026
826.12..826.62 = 7.737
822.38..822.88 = 8.06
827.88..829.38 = 8.161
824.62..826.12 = 8.168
